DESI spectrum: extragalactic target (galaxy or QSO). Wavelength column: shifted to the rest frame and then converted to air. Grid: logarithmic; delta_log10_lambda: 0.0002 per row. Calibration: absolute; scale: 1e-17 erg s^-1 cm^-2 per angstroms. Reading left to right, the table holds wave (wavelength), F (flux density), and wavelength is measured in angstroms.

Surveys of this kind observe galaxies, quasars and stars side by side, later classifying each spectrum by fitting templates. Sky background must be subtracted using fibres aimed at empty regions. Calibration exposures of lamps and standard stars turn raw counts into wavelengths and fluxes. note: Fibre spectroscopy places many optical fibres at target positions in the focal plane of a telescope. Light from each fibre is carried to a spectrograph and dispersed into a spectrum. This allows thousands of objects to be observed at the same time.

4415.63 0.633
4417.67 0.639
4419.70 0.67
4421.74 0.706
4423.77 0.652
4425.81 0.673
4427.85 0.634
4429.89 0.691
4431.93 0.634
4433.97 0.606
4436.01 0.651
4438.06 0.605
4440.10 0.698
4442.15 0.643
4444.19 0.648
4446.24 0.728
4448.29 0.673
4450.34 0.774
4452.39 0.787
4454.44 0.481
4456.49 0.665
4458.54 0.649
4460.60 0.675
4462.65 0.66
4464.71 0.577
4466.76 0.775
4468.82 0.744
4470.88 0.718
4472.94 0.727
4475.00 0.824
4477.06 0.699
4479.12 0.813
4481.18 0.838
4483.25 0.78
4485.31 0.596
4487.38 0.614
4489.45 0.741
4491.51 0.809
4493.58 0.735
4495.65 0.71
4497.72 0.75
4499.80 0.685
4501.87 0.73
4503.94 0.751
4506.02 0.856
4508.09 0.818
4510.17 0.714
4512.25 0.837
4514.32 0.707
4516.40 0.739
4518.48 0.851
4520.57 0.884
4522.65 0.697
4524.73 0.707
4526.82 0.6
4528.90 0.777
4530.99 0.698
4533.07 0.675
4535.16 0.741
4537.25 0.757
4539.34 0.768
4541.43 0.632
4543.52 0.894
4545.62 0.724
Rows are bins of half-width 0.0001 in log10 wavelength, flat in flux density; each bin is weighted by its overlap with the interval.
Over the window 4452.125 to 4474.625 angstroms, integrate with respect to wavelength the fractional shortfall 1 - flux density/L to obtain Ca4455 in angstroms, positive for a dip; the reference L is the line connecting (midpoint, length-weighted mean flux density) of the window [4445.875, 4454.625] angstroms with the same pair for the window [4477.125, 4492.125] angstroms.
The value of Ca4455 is 1.2 angstroms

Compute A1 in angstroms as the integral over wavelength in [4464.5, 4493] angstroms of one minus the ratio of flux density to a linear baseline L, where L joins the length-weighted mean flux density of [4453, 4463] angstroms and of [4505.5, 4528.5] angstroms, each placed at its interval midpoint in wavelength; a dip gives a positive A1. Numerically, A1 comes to -2.54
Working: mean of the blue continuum 0.631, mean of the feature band 0.737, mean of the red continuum 0.763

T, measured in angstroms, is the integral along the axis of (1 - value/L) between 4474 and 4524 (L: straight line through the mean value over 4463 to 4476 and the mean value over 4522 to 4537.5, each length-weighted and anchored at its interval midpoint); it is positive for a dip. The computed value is -3.0 angstroms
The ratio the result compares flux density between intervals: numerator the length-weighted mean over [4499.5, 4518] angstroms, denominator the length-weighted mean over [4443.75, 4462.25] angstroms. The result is 1.13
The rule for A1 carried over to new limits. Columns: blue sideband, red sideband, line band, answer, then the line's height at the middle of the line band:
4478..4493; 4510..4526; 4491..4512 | -0.1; 0.754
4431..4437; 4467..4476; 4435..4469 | 0.9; 0.69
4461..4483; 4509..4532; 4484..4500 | 0.7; 0.741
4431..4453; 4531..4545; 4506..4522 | -1.6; 0.724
